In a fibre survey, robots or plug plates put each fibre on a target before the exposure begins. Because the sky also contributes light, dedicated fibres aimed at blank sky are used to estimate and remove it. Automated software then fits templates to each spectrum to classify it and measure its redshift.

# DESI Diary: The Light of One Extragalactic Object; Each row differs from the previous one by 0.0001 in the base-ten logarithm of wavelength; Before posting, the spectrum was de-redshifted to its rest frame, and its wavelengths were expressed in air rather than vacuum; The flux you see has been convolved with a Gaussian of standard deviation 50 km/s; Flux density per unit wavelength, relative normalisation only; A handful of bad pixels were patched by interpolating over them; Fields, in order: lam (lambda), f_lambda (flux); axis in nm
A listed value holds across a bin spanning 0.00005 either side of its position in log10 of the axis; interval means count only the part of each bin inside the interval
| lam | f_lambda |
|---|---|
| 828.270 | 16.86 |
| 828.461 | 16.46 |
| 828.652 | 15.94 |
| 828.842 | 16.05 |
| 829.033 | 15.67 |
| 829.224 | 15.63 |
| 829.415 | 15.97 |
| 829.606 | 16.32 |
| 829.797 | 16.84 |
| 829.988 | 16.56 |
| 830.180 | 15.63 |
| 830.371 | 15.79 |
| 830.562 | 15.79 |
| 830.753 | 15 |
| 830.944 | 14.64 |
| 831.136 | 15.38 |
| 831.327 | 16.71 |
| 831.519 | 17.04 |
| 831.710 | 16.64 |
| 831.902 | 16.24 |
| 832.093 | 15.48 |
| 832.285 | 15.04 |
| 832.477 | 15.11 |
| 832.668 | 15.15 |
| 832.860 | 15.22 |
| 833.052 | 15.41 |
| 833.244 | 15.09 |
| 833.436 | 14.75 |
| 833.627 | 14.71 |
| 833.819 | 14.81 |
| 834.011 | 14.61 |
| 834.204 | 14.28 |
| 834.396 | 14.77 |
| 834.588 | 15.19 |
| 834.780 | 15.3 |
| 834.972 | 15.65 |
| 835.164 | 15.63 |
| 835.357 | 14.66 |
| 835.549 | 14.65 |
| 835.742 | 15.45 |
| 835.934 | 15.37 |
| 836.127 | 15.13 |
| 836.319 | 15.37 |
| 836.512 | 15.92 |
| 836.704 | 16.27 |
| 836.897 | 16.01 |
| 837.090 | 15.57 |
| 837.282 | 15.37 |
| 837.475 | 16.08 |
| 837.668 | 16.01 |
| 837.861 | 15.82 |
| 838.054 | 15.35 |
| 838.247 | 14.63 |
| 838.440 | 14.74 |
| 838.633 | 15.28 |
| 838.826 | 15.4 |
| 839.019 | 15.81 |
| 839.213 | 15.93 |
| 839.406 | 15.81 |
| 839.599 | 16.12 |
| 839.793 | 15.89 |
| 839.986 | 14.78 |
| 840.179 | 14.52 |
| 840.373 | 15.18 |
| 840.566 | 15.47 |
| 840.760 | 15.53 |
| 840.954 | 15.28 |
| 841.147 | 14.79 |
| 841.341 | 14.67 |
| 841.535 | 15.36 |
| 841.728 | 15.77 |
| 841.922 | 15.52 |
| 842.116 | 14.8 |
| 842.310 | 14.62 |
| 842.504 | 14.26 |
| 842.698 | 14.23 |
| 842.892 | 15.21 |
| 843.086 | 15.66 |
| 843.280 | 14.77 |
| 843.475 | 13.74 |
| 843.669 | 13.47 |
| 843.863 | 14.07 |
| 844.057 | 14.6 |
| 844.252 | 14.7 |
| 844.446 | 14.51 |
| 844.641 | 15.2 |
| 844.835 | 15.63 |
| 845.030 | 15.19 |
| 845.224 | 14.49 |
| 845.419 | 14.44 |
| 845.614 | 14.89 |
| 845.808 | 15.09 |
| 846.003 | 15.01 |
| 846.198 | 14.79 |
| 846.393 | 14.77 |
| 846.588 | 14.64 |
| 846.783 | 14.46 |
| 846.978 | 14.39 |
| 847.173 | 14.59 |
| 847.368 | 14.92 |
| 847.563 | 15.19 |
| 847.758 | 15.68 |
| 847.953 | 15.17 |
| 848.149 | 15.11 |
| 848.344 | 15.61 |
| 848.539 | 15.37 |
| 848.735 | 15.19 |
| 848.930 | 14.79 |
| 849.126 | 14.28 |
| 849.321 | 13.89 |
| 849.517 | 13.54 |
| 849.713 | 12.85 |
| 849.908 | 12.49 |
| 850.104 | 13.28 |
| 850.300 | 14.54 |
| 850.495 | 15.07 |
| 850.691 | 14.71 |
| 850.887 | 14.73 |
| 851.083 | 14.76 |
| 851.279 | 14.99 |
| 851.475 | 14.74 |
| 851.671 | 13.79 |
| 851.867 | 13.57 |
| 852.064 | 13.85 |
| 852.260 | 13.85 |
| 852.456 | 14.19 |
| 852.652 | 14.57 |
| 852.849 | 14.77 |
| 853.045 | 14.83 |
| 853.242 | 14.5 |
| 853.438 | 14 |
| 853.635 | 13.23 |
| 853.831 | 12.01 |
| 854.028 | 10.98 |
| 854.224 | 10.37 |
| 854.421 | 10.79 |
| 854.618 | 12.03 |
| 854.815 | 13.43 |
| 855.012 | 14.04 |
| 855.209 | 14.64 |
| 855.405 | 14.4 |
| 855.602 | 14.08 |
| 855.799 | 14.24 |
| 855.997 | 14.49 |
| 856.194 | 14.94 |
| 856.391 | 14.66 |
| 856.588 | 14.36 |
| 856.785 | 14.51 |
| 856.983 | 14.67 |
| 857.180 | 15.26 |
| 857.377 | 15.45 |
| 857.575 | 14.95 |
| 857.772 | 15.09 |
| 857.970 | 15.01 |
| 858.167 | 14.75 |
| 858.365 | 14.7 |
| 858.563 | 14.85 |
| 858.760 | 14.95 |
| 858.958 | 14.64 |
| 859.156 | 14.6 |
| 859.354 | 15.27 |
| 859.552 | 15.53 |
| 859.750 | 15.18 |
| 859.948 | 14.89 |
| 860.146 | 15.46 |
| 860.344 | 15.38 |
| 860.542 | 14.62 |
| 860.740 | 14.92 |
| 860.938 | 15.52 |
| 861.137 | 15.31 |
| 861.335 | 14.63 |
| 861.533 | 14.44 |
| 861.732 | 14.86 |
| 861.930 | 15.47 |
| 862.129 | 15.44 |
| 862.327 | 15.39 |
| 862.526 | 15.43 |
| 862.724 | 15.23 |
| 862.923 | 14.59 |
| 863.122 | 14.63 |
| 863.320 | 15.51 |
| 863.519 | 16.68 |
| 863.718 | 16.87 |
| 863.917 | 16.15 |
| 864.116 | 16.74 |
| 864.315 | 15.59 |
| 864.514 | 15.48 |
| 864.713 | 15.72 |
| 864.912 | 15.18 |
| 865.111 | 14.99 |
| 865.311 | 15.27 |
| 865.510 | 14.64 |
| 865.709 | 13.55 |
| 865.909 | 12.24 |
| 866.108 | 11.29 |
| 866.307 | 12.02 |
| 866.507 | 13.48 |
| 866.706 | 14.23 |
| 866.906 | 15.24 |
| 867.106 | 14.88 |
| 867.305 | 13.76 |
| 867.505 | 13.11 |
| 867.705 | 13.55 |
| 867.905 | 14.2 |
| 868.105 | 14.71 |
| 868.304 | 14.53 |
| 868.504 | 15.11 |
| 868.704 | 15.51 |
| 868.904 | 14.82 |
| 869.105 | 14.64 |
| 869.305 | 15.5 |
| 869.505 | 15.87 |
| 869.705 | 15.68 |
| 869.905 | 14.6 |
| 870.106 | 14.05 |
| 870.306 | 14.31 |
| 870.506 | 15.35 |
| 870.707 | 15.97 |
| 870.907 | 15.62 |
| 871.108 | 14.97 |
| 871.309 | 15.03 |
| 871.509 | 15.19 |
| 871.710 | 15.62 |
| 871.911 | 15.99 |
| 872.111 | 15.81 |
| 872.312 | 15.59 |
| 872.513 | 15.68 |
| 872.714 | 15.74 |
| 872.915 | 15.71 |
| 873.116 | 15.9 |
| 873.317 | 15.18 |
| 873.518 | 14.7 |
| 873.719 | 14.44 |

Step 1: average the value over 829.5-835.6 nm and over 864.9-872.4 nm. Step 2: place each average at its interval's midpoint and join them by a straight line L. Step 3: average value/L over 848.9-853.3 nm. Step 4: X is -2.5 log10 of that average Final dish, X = 0.06 mag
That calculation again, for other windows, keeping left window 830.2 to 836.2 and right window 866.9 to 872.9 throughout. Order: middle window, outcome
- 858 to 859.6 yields 0.02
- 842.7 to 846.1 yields 0.04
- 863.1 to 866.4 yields 0.01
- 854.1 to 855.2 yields 0.23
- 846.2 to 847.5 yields 0.04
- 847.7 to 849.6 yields 0.02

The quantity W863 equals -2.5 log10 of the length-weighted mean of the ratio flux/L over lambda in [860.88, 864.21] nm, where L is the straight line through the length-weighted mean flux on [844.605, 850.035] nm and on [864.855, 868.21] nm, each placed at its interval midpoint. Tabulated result -0.10 mag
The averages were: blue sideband 14.7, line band 15.5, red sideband 13.9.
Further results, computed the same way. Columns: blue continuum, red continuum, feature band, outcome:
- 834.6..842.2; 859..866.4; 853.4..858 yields 0.10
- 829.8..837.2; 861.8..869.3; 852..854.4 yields 0.13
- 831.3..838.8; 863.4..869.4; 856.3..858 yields 0.00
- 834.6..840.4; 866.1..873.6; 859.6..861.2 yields -0.01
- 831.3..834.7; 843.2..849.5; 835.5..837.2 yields -0.03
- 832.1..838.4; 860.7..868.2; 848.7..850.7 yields 0.08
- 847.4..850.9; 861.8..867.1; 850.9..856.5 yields 0.07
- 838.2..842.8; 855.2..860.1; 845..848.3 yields 0.01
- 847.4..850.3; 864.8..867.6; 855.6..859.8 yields -0.05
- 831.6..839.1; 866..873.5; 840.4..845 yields 0.03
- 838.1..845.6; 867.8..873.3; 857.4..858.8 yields 0.02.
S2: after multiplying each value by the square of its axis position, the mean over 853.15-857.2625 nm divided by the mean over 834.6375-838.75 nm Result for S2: 0.92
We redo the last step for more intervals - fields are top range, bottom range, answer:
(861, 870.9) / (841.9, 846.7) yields 1.06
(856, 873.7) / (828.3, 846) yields 1.04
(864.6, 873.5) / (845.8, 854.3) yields 1.08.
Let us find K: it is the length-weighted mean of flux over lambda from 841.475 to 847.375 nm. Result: 14.8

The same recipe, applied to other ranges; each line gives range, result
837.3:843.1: 15.3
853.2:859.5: 14.1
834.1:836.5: 15.1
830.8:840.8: 15.4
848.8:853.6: 14.2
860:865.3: 15.4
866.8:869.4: 14.6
